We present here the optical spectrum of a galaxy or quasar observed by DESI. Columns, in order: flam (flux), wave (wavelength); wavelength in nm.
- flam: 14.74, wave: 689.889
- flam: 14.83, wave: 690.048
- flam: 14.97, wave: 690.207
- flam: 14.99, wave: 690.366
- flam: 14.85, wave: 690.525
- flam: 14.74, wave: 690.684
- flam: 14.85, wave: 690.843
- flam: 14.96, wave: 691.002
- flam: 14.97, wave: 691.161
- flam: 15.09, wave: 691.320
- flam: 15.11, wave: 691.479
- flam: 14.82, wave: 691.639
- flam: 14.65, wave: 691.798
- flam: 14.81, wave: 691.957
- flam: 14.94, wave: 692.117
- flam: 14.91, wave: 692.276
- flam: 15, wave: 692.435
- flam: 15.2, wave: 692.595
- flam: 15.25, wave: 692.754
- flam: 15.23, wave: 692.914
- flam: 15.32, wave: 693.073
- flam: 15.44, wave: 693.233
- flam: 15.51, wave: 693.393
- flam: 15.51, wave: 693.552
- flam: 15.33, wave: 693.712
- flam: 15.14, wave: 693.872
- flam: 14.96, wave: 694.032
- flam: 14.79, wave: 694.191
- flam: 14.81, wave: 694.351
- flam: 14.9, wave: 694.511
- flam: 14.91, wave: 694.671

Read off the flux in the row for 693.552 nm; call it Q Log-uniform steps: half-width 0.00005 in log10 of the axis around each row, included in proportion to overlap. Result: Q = 15.51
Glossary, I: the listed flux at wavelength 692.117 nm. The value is 14.94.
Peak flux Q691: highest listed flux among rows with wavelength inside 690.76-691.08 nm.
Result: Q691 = 14.96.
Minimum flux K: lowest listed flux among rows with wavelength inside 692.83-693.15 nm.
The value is 15.23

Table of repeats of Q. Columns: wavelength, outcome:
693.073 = 15.32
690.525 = 14.85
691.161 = 14.97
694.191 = 14.79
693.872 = 15.14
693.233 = 15.44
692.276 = 14.91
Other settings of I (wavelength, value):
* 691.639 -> 14.82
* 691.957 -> 14.81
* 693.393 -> 15.51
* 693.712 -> 15.33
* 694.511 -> 14.9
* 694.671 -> 14.91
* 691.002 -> 14.96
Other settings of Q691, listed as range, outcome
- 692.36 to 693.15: 15.32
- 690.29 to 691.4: 15.09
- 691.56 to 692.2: 14.94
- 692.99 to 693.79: 15.51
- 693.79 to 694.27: 15.14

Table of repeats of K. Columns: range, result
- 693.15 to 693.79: 15.33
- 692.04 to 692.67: 14.91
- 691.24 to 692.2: 14.65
